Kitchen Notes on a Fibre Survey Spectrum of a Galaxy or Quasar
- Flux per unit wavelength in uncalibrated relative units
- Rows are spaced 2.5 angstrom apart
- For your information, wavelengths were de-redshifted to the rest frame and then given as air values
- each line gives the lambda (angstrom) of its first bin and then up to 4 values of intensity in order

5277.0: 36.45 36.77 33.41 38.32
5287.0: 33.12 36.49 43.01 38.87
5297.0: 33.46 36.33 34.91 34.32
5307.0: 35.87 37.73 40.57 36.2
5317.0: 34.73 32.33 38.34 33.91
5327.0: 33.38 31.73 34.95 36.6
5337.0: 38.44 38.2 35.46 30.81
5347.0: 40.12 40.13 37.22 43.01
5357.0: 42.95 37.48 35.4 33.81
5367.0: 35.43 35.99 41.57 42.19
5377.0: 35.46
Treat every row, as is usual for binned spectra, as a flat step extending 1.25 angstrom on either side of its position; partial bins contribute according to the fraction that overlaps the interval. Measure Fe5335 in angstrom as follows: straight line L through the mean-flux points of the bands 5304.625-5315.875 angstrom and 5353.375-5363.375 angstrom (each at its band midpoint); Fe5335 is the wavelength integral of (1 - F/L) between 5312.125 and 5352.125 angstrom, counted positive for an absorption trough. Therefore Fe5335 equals 2.5 angstrom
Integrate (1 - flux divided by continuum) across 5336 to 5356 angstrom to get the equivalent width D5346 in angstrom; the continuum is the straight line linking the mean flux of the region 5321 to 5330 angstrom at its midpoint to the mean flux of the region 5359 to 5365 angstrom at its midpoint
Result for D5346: -1.7 angstrom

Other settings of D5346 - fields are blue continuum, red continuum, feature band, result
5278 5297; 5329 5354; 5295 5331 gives 1.4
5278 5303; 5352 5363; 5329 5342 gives 0.8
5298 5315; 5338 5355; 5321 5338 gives 0.9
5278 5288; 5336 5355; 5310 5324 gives 0.1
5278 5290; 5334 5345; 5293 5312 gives -0.3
